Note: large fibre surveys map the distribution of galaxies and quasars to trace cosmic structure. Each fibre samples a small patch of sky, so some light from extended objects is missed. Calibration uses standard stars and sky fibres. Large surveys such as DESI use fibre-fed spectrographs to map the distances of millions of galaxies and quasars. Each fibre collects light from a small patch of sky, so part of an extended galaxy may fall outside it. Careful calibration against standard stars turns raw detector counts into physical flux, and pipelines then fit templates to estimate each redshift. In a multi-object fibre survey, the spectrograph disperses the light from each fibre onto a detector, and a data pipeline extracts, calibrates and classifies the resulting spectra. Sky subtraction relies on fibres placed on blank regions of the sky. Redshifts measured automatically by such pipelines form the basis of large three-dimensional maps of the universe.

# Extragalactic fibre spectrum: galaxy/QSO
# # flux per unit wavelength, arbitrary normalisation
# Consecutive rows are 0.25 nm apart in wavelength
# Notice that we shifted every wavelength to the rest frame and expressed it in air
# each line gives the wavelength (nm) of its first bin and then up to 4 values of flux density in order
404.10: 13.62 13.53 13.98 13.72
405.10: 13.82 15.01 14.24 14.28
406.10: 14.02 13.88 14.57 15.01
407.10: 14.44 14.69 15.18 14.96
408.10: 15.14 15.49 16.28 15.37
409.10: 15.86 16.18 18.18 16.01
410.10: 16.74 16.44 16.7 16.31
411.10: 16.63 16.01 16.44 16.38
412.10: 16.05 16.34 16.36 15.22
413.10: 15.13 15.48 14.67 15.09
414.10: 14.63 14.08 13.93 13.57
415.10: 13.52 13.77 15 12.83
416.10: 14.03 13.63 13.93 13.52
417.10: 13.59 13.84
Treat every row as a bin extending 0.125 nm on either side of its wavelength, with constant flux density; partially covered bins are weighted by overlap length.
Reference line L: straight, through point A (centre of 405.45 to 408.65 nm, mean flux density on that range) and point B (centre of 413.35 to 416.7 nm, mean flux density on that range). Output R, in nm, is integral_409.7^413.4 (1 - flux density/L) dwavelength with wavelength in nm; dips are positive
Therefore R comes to -0.460 nm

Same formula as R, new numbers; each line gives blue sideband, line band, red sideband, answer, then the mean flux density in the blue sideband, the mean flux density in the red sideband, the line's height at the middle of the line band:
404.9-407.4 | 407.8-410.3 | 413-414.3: -0.25 nm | 14.4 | 14.9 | 14.6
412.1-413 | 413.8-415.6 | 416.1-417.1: 0.08 nm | 16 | 13.7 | 14.8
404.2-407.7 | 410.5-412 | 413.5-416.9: -0.24 nm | 14.3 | 14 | 14.1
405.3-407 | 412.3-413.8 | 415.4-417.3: -0.16 nm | 14.4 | 13.8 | 14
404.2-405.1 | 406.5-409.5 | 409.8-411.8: -0.02 nm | 13.8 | 16.4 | 15.2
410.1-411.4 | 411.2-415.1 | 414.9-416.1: -0.03 nm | 16.5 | 13.8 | 15.1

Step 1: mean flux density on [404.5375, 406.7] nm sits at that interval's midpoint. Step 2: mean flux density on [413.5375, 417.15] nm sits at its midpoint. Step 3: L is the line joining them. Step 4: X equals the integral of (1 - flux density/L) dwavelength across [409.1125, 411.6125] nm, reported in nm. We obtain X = -0.44 nm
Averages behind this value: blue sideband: 14.2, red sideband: 14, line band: 16.5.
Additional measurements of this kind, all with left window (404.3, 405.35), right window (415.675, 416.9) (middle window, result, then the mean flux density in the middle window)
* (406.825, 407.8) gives -0.07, 14.8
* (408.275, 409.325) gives -0.15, 15.8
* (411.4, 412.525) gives -0.21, 16.3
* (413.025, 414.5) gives -0.12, 14.8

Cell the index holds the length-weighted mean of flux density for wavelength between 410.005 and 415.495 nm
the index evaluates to 15.4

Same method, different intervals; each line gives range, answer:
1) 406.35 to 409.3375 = 15.2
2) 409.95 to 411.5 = 16.5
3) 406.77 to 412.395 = 16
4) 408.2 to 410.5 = 16.3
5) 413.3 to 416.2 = 14.2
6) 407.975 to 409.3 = 15.7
